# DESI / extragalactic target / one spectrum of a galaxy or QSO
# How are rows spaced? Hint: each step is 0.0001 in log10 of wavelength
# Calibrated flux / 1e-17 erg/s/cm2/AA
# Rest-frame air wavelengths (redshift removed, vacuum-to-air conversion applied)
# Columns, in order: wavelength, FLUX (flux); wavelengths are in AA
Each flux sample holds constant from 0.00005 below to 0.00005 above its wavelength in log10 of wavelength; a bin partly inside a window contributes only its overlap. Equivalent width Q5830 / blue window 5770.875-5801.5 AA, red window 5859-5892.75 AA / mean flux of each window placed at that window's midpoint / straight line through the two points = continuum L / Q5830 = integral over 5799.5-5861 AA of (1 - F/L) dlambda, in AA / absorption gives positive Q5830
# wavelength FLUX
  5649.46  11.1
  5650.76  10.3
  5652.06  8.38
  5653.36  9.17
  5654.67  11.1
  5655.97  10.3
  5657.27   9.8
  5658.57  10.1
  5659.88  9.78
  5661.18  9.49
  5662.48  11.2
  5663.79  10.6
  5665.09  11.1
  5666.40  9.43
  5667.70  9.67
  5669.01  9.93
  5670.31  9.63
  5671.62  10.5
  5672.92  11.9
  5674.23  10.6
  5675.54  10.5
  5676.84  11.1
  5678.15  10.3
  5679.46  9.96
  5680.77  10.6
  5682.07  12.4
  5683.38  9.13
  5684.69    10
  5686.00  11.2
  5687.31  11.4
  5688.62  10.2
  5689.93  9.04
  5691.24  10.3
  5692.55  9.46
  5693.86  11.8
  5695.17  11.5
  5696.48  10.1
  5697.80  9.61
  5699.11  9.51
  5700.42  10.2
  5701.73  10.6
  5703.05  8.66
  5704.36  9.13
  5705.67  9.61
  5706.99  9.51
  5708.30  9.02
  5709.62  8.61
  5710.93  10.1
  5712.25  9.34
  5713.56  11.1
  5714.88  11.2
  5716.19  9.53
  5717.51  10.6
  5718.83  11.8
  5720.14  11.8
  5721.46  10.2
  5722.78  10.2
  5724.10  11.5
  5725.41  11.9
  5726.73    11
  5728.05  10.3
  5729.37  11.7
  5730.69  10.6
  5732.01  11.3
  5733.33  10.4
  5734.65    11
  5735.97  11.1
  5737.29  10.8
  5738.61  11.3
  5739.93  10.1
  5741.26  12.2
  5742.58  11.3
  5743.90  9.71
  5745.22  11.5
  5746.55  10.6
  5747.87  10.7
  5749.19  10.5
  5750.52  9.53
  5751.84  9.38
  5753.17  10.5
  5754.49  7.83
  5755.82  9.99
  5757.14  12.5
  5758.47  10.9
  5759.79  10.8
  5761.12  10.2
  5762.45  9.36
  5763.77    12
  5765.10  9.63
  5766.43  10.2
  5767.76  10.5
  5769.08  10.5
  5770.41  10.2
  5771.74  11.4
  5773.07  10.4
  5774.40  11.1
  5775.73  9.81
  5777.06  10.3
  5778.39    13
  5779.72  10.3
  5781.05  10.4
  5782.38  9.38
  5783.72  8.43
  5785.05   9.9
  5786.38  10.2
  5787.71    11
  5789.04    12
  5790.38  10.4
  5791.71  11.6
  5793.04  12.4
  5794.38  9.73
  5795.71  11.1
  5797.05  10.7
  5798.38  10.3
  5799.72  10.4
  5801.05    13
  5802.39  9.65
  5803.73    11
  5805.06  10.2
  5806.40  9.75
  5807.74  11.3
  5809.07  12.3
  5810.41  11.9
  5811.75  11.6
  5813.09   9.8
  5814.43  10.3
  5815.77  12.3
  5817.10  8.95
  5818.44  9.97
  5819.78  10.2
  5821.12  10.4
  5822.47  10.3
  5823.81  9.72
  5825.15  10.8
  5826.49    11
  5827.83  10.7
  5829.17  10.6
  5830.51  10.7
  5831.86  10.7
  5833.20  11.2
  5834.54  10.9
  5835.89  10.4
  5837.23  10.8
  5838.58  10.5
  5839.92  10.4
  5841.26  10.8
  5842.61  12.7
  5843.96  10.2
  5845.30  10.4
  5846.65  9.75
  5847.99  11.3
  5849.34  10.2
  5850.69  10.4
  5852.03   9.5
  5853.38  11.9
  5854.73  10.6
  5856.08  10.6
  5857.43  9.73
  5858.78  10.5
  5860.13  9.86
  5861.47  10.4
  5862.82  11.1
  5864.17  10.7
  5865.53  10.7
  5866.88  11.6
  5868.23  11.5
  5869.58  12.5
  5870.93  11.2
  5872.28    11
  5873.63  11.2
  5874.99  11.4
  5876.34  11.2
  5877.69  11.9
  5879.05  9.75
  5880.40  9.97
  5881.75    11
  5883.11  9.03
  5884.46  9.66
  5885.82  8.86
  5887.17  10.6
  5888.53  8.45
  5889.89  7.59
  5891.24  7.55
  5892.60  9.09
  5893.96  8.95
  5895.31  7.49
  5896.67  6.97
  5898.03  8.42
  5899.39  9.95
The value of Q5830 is -0.7 AA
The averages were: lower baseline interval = 10.7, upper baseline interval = 10.3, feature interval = 10.7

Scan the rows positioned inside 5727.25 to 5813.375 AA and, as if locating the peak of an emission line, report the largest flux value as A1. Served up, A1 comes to 13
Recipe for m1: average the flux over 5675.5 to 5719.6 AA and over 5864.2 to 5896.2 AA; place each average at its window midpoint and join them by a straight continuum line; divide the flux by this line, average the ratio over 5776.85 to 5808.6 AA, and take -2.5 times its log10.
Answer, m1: -0.06 mag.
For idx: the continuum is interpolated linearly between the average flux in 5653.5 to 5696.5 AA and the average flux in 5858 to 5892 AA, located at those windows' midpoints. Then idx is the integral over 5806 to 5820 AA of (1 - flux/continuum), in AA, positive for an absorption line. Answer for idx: -0.6 AA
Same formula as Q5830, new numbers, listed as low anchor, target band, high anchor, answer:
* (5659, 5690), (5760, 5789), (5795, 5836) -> 0.5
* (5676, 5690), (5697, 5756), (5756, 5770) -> 1.2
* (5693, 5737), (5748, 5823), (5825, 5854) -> 0.2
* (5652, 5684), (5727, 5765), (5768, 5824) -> -0.4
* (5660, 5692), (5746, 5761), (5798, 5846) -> 0.4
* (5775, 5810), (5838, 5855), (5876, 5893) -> -1.1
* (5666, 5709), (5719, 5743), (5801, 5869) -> -1.6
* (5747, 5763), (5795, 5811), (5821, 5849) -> -0.7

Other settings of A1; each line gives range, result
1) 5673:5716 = 12.4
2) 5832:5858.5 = 12.7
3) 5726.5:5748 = 12.2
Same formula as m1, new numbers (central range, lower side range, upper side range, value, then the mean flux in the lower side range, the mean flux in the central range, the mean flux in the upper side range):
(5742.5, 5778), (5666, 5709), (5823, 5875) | 0.00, 10.2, 10.4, 10.8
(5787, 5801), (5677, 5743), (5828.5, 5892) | -0.06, 10.5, 11.1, 10.5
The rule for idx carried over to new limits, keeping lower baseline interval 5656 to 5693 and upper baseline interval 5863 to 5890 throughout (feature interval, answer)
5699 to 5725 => 0.6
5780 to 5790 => 0.2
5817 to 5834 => 0.1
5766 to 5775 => -0.2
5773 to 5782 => -0.2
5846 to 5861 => 0.2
